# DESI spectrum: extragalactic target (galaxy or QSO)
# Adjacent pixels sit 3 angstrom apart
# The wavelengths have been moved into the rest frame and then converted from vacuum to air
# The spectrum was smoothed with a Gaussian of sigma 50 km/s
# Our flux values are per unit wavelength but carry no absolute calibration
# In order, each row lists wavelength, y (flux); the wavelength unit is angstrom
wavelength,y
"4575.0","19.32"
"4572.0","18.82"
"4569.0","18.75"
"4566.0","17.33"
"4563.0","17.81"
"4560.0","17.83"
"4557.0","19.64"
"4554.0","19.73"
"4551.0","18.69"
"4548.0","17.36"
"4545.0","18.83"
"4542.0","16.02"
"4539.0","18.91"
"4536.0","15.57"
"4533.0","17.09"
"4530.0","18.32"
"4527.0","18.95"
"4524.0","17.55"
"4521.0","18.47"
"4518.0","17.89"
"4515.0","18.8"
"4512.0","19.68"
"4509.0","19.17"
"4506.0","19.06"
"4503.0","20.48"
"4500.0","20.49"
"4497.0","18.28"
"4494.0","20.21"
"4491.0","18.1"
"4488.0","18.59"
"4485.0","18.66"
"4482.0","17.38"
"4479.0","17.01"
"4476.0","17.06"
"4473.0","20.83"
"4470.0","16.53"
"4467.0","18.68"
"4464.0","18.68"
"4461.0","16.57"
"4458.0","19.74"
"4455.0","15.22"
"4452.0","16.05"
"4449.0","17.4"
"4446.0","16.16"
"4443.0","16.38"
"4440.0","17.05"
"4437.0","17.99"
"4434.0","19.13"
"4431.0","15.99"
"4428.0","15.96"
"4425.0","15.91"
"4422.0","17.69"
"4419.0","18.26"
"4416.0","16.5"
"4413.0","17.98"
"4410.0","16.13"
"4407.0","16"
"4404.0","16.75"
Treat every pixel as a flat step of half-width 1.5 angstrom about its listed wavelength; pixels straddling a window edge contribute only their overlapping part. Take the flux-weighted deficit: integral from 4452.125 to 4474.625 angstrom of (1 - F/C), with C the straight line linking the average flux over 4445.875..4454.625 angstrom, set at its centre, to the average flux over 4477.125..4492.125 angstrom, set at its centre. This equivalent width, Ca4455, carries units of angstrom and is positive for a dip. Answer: -1.2 angstrom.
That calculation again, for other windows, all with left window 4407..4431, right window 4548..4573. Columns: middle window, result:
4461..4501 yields -1.95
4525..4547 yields 0.66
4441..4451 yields 0.29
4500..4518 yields -1.53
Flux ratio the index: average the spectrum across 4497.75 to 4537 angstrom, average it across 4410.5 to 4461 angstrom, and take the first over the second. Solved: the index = 1.09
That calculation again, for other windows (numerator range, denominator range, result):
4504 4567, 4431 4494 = 1.03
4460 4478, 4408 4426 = 1.06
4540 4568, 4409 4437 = 1.06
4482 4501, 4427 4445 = 1.11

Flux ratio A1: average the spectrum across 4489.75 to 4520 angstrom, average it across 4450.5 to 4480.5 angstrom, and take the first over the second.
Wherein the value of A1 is 1.09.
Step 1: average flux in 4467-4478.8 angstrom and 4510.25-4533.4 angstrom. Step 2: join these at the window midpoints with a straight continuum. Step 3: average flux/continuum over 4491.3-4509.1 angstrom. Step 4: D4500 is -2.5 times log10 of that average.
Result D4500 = -0.07 mag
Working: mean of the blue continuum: 18.1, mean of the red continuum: 18.4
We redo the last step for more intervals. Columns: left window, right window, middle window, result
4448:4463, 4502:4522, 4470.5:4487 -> -0.01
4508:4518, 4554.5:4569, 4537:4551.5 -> 0.04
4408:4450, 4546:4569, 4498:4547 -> -0.03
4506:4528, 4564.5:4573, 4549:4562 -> -0.03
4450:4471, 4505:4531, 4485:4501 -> -0.06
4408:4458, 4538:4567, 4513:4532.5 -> -0.02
